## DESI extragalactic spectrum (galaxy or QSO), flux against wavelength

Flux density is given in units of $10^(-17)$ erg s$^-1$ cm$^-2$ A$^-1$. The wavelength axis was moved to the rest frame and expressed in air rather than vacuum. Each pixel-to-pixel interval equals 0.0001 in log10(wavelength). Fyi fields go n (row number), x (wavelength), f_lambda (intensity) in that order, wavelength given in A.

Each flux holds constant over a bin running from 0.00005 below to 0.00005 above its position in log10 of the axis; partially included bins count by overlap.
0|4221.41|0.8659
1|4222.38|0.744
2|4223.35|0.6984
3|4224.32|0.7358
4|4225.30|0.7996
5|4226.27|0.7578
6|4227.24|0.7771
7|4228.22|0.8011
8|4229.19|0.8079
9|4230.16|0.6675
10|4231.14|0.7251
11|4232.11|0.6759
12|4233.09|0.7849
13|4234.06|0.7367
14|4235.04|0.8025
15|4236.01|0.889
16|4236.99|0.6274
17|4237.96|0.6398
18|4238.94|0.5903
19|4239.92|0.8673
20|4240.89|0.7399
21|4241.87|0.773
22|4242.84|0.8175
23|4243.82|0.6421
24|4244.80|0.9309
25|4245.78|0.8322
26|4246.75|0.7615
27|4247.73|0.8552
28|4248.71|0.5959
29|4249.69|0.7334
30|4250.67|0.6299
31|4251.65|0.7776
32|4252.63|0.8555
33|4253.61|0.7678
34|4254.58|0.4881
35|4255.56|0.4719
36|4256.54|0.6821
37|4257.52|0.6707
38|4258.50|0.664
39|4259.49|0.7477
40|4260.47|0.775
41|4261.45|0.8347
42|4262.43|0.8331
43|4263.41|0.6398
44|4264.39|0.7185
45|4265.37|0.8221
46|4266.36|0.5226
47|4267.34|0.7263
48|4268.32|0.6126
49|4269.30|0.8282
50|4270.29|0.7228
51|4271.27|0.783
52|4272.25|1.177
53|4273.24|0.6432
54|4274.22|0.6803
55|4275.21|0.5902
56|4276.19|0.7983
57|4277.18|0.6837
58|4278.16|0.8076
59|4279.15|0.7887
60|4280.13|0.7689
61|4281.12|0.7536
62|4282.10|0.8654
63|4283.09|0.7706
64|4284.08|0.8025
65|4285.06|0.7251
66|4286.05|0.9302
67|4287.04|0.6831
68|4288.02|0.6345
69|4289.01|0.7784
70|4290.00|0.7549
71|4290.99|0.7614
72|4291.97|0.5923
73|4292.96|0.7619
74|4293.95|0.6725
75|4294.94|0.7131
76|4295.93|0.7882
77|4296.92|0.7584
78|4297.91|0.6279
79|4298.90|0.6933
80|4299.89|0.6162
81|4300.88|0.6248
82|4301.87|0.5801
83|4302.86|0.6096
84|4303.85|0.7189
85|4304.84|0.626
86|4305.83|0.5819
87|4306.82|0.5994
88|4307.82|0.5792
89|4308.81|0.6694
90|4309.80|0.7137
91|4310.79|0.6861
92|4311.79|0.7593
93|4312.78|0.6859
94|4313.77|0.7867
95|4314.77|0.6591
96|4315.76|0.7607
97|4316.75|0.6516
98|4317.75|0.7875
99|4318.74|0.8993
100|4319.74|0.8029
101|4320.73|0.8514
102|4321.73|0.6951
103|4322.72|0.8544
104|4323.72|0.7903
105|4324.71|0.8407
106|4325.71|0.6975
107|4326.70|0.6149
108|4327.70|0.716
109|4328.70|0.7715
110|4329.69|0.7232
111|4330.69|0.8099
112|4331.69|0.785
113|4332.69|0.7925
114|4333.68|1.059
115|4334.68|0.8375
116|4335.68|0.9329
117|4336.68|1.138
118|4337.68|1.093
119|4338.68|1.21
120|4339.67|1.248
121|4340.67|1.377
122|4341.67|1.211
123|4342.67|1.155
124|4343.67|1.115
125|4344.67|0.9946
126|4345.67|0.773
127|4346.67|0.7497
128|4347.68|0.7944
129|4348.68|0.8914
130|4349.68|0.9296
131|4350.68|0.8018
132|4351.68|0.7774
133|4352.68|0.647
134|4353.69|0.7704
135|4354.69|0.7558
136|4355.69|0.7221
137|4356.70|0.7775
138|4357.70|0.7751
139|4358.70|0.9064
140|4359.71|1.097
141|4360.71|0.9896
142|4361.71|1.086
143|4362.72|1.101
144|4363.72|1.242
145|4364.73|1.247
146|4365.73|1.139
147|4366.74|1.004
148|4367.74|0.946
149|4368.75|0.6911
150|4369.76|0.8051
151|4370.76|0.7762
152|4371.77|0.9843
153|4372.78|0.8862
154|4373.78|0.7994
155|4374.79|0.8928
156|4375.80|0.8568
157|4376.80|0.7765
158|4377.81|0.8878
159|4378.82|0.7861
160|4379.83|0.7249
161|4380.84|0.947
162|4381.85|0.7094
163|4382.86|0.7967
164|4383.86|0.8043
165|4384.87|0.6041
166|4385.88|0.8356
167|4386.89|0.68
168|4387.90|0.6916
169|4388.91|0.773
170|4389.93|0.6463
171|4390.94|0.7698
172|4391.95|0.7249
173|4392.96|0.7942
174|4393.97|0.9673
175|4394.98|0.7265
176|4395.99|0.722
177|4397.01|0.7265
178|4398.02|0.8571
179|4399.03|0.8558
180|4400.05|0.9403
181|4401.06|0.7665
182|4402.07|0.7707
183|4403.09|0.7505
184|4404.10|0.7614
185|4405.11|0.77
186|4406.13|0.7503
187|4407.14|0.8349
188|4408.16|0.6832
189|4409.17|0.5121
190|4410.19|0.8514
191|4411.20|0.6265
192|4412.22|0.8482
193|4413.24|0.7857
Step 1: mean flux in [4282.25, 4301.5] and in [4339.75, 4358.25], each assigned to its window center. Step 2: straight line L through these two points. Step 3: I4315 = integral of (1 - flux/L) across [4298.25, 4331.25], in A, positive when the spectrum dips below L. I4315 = 3.4 A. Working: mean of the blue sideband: 0.722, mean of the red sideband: 0.898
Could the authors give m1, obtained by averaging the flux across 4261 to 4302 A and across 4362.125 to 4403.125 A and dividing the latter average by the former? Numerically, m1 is 1.1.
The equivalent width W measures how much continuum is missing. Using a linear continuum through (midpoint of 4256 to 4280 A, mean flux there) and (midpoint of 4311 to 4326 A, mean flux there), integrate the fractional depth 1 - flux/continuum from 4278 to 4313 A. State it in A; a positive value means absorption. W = 2.19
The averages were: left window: 0.74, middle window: 0.707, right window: 0.767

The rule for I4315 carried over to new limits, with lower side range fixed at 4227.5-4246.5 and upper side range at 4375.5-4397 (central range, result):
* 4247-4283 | 1.3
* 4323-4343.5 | -4.7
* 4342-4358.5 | -1.7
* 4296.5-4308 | 1.9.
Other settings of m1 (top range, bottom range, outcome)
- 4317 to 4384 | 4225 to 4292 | 1.20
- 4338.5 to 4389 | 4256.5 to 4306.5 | 1.24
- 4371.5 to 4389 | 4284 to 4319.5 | 1.14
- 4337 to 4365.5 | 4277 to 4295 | 1.30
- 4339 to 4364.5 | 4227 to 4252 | 1.27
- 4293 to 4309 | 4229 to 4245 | 0.88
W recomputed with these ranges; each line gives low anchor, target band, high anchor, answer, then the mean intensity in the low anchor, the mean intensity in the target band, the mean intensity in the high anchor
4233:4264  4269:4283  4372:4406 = -0.63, 0.732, 0.777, 0.789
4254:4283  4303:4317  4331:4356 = 2.84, 0.729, 0.676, 0.943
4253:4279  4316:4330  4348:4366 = 1.35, 0.721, 0.765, 0.922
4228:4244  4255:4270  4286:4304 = 0.36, 0.742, 0.702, 0.694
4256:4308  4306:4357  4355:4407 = -3.53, 0.72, 0.837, 0.843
